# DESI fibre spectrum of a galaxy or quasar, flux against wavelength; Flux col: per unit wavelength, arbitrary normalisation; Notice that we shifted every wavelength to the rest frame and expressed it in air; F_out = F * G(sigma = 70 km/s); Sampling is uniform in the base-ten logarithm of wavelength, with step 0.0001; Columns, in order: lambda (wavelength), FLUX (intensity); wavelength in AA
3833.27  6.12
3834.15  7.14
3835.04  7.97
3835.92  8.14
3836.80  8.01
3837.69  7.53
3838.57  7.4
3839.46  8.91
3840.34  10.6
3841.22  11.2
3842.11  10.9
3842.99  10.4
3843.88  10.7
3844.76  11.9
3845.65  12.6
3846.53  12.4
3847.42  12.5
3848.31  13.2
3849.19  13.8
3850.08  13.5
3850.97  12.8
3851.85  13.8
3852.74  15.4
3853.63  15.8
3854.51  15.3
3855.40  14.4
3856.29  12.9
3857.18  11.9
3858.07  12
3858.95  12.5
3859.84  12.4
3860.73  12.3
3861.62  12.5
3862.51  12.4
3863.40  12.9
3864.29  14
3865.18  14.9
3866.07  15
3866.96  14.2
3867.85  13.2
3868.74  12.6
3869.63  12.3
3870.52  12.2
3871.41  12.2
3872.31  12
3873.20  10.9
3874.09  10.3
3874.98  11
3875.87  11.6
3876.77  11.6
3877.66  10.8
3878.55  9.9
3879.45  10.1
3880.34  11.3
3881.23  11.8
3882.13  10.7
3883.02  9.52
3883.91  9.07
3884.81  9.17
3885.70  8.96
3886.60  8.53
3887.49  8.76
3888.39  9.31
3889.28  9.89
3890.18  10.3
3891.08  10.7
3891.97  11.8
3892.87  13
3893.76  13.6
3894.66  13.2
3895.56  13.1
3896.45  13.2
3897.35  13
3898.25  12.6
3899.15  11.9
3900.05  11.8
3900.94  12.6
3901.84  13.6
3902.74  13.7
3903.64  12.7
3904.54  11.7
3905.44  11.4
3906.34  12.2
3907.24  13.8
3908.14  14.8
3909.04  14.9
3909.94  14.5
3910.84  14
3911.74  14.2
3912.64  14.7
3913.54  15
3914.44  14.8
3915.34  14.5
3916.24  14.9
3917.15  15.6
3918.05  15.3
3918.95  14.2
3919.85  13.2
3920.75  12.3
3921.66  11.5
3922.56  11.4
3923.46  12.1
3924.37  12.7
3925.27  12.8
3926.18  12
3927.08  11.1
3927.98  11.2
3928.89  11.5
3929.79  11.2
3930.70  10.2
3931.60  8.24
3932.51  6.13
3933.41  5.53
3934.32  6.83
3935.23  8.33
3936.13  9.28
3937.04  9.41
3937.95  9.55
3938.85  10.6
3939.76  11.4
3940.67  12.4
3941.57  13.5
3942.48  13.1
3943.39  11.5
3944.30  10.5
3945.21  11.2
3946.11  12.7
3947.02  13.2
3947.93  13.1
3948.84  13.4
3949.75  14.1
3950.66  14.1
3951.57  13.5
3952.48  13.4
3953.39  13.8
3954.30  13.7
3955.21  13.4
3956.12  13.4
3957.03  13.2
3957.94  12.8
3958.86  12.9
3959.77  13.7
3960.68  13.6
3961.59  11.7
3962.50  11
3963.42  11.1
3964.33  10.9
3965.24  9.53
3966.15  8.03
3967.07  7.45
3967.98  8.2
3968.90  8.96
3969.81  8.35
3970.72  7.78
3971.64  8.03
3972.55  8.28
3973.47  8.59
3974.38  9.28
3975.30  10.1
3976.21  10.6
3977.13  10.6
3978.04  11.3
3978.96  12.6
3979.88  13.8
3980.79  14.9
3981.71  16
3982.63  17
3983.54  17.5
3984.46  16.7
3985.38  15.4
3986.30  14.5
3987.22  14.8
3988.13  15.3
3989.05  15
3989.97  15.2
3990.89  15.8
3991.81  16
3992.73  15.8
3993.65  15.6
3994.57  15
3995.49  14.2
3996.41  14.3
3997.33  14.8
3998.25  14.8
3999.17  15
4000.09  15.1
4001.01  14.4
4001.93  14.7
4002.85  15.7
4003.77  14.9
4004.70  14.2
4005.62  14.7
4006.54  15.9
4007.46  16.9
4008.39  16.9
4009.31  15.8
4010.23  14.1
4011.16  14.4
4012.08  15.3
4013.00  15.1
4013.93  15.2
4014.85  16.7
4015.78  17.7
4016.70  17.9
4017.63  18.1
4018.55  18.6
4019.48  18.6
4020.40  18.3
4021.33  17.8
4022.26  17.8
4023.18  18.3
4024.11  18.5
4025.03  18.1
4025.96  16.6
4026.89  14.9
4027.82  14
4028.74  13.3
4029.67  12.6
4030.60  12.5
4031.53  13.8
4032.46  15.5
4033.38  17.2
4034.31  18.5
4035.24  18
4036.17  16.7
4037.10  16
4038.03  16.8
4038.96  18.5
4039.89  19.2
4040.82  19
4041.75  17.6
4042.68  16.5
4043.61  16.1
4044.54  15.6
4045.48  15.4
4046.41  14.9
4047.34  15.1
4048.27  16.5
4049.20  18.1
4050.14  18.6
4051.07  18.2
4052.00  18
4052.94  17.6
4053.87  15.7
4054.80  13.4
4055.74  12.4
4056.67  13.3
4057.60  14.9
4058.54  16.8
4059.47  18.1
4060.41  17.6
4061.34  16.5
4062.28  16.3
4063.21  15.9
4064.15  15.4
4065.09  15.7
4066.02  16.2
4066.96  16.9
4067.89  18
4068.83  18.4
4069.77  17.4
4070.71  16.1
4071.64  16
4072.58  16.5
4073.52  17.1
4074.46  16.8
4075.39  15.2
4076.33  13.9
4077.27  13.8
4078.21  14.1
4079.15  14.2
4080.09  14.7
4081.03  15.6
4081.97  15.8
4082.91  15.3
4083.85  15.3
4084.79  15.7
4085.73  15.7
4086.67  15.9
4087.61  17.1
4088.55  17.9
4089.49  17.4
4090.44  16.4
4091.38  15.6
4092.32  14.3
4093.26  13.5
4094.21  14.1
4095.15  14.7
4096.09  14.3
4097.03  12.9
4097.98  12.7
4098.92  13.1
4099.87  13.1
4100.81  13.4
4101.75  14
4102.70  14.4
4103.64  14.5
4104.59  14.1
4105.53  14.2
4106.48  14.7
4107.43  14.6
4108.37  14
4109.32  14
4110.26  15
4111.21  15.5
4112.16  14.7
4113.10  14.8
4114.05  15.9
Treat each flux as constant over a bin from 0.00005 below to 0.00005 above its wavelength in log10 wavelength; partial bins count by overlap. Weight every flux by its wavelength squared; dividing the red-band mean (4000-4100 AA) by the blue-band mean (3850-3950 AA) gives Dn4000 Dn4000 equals 1.42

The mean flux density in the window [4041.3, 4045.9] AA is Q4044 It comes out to 16.2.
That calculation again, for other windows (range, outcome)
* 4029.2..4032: 12.9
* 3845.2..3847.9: 12.5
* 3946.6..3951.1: 13.6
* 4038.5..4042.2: 18.6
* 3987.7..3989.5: 15.1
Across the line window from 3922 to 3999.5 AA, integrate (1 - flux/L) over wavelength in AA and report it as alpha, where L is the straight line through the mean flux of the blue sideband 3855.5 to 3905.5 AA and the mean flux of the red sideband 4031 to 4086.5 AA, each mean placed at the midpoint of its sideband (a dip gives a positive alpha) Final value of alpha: 9.6 AA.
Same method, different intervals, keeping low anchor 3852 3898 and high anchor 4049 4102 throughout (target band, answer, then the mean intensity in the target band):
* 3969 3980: 3.2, 9.79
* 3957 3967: 1.6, 11.4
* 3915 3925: -0.5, 13.4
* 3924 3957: 4.3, 11.5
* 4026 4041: -1.1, 16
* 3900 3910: -0.5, 13.1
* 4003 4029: -3.3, 16.4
